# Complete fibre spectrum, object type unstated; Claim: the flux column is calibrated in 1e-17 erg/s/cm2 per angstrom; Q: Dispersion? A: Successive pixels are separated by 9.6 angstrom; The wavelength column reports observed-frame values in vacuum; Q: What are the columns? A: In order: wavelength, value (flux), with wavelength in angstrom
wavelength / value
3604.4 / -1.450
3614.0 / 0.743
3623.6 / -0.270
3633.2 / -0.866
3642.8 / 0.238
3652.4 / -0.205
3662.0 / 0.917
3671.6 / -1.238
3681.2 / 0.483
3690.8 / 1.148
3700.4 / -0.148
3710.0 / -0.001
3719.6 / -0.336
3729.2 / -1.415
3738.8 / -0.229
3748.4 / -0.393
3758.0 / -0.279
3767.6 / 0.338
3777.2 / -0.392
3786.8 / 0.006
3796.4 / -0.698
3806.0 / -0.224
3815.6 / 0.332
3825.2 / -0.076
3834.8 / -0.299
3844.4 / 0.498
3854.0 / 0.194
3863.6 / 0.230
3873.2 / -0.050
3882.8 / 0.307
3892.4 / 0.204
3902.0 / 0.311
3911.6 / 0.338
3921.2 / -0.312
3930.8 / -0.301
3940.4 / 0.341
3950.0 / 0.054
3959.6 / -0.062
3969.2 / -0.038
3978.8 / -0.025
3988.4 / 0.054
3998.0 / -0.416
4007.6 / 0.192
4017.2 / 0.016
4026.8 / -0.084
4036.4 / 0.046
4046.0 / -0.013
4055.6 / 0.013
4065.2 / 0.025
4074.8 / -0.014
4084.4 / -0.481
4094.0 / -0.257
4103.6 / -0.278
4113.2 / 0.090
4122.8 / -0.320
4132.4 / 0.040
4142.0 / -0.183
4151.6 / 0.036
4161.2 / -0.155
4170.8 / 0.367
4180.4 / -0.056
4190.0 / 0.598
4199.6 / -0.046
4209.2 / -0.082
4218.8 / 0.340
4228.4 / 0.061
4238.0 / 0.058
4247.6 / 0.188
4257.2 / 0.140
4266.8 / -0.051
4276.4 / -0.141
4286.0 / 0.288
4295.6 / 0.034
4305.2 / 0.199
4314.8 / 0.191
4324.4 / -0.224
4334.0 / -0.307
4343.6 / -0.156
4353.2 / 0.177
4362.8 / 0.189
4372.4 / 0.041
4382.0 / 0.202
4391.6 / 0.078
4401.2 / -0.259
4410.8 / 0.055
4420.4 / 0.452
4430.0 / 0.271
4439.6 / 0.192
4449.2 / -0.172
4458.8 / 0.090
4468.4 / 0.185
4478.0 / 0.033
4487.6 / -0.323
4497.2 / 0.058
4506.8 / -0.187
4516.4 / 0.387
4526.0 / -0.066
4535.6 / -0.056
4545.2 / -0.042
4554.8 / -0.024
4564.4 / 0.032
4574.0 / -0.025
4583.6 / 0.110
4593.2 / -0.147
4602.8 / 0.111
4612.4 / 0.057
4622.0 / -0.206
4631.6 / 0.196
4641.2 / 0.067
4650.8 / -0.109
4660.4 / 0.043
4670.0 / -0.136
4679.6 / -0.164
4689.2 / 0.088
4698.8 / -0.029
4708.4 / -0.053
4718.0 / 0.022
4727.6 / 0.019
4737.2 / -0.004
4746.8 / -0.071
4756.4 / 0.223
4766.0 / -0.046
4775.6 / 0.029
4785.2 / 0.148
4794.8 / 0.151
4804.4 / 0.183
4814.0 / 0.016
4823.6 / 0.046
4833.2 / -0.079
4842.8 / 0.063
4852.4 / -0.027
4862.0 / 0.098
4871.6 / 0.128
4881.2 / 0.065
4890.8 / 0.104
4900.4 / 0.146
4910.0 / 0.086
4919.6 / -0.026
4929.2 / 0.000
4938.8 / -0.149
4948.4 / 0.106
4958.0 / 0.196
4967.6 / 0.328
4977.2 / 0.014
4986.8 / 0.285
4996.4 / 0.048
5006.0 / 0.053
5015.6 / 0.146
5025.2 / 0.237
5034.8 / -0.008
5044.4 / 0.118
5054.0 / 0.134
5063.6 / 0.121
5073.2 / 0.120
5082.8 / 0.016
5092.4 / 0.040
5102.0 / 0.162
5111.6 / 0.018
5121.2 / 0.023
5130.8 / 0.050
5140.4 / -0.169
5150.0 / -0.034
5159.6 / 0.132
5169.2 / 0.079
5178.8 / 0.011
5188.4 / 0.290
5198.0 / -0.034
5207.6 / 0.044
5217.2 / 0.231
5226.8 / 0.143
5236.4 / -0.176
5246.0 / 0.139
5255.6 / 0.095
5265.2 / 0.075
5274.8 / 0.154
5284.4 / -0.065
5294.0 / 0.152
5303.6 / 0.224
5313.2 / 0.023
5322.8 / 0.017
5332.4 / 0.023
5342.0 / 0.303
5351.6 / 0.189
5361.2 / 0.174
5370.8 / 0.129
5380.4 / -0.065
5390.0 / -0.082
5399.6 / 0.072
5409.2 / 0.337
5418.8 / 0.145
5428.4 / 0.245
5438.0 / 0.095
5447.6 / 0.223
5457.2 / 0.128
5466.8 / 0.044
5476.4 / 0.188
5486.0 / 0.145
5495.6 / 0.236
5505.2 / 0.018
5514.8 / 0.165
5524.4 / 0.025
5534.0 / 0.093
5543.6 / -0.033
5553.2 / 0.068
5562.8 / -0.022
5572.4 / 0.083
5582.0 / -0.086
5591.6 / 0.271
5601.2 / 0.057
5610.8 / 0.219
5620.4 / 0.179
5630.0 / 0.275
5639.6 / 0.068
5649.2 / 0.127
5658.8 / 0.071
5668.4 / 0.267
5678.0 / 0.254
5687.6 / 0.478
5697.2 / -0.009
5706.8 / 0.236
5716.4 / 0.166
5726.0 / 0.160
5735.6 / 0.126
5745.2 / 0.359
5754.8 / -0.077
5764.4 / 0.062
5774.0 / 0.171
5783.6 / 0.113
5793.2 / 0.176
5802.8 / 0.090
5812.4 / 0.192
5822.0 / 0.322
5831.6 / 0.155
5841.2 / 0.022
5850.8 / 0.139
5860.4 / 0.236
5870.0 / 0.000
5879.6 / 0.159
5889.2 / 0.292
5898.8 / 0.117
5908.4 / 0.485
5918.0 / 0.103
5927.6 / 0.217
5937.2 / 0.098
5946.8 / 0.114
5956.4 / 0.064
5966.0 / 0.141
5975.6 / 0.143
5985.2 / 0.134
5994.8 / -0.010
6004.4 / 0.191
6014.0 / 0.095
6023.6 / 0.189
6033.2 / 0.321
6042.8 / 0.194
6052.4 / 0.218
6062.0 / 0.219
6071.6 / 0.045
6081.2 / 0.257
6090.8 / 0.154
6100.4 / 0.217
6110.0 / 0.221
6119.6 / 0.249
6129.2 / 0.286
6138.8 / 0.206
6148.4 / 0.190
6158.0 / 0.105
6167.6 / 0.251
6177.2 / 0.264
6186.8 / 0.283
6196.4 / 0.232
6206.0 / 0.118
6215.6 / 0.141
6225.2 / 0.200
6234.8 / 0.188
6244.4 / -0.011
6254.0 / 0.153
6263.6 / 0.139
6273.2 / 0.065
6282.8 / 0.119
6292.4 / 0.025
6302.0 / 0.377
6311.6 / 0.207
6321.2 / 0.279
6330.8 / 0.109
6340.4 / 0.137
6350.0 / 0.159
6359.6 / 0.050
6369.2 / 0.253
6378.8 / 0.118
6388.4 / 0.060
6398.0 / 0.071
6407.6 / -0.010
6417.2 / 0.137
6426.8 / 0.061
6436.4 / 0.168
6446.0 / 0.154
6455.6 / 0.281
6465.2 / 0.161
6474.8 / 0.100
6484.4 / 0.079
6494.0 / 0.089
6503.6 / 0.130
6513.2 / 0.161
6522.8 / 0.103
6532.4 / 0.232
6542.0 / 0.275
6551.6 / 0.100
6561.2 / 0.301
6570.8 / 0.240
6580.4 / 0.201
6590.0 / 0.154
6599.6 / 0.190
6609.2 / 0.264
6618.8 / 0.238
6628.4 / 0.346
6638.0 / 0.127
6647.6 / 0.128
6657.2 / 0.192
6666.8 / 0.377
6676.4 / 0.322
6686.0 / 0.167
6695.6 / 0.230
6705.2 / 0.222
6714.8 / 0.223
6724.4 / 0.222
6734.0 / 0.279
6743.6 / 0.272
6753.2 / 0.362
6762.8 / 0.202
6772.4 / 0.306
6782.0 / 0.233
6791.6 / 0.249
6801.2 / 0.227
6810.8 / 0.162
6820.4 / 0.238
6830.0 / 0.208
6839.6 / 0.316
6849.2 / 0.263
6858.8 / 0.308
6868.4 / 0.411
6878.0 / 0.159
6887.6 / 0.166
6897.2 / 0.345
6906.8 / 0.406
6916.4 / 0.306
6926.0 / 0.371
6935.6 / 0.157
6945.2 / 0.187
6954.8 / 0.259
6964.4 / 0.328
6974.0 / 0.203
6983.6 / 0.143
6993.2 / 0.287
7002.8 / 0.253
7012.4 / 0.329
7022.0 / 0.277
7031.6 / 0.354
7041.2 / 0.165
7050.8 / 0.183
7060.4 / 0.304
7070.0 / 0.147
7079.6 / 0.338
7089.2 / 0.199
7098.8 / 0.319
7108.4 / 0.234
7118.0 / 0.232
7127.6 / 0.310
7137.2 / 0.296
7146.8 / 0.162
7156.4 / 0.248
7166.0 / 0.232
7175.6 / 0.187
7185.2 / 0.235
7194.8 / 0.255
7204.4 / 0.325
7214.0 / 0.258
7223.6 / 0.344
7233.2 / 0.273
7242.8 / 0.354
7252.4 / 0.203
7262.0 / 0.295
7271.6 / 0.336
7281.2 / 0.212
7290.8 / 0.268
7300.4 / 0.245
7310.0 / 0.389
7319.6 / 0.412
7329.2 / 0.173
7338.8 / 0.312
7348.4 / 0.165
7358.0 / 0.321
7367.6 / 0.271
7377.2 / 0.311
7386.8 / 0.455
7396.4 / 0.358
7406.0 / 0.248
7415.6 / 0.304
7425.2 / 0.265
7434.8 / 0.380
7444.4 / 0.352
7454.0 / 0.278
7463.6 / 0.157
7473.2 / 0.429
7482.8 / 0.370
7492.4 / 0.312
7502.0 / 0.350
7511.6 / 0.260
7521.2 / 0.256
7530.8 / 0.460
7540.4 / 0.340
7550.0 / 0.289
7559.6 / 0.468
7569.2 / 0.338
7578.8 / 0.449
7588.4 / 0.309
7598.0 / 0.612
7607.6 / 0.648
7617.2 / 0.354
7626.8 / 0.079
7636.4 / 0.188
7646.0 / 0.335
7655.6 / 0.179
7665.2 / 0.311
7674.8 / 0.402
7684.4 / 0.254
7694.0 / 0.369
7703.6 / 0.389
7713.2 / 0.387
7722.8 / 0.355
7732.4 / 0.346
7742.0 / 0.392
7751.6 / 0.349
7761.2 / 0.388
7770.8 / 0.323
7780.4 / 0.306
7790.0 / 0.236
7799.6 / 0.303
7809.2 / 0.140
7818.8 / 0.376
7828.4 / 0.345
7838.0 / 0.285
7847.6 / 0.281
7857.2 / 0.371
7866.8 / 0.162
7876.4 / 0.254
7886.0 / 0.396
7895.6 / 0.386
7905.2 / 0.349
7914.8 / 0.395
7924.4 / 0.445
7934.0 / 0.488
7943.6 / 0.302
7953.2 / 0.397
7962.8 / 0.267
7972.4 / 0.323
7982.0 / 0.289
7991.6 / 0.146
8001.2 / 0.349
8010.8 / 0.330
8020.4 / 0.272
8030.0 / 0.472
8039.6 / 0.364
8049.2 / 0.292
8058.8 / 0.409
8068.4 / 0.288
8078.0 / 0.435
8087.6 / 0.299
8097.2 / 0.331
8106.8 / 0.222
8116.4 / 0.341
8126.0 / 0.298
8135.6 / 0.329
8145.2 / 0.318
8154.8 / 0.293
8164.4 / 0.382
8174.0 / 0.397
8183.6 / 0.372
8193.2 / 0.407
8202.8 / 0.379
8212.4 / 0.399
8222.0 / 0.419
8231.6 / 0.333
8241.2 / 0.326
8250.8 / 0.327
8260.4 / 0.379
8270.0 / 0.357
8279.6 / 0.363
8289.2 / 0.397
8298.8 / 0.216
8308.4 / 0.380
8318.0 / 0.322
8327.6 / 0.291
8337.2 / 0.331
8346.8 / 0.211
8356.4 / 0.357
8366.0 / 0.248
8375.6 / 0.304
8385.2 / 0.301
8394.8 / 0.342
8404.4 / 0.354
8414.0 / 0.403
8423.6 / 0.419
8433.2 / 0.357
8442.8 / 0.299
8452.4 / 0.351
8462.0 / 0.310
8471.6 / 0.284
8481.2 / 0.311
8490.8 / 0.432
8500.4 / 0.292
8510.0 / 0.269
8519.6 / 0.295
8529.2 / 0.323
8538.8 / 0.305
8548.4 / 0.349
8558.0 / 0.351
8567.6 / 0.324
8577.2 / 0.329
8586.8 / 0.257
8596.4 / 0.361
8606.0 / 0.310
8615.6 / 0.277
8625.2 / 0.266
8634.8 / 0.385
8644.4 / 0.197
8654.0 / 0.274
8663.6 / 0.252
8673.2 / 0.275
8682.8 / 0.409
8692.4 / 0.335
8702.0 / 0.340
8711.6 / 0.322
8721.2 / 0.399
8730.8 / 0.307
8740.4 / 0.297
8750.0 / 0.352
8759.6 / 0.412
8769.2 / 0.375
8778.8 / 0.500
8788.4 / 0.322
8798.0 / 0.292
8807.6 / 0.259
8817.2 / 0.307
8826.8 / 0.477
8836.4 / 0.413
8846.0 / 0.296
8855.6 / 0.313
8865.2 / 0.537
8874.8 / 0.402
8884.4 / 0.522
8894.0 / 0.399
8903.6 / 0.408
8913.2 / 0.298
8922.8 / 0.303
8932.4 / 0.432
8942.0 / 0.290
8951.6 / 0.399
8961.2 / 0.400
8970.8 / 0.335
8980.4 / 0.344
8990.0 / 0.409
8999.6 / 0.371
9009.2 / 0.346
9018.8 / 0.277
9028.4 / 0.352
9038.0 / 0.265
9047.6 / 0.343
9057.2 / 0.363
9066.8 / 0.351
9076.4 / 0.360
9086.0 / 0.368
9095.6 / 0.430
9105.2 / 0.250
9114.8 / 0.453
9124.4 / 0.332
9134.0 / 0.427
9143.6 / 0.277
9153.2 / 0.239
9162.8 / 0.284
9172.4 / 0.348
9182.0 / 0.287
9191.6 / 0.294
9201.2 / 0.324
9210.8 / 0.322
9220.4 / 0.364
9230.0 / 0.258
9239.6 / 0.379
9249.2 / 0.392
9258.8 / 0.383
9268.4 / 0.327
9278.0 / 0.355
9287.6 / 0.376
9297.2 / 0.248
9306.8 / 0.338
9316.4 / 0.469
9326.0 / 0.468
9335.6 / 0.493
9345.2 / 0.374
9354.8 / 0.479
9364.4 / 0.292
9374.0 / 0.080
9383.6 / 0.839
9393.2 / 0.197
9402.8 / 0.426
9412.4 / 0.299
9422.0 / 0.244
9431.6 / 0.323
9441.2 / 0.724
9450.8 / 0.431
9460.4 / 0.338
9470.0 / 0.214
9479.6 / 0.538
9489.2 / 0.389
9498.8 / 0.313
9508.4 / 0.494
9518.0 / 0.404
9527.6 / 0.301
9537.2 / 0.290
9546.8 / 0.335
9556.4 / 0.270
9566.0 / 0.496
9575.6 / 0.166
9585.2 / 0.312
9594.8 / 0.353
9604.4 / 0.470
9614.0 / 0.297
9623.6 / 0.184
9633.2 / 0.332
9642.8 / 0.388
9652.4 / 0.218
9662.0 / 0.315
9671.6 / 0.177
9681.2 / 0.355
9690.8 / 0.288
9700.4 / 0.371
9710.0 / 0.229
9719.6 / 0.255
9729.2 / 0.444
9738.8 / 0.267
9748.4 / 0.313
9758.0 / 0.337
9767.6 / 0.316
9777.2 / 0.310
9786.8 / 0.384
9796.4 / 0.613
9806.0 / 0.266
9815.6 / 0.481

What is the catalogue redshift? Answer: 0.672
